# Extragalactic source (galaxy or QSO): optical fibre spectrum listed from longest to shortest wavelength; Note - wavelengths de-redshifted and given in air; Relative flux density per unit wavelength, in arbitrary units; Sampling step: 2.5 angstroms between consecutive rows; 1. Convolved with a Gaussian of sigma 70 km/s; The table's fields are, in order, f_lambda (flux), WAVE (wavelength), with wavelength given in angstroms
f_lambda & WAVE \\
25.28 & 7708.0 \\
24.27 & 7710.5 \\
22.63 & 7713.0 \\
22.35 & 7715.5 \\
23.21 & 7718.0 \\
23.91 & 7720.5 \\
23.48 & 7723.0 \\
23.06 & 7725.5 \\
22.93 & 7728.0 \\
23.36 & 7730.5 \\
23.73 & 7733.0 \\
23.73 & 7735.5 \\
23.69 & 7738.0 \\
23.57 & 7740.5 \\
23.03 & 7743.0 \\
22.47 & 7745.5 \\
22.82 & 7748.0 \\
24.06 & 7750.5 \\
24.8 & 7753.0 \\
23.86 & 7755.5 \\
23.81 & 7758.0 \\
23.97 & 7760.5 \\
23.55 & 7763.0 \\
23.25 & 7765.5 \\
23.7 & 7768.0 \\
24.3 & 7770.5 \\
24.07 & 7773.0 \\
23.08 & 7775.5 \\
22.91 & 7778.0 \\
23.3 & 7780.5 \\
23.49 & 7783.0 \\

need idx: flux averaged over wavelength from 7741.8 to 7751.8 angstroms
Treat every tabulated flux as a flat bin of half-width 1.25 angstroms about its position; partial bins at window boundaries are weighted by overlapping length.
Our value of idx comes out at 23.1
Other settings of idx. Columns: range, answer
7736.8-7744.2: 23.4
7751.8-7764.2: 24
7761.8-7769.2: 23.5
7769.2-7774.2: 24.2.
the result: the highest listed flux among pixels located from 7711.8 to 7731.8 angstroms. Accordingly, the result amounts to 23.91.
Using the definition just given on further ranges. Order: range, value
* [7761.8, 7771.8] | 24.3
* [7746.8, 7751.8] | 24.06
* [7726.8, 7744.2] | 23.73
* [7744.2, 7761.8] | 24.8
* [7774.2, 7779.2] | 23.08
